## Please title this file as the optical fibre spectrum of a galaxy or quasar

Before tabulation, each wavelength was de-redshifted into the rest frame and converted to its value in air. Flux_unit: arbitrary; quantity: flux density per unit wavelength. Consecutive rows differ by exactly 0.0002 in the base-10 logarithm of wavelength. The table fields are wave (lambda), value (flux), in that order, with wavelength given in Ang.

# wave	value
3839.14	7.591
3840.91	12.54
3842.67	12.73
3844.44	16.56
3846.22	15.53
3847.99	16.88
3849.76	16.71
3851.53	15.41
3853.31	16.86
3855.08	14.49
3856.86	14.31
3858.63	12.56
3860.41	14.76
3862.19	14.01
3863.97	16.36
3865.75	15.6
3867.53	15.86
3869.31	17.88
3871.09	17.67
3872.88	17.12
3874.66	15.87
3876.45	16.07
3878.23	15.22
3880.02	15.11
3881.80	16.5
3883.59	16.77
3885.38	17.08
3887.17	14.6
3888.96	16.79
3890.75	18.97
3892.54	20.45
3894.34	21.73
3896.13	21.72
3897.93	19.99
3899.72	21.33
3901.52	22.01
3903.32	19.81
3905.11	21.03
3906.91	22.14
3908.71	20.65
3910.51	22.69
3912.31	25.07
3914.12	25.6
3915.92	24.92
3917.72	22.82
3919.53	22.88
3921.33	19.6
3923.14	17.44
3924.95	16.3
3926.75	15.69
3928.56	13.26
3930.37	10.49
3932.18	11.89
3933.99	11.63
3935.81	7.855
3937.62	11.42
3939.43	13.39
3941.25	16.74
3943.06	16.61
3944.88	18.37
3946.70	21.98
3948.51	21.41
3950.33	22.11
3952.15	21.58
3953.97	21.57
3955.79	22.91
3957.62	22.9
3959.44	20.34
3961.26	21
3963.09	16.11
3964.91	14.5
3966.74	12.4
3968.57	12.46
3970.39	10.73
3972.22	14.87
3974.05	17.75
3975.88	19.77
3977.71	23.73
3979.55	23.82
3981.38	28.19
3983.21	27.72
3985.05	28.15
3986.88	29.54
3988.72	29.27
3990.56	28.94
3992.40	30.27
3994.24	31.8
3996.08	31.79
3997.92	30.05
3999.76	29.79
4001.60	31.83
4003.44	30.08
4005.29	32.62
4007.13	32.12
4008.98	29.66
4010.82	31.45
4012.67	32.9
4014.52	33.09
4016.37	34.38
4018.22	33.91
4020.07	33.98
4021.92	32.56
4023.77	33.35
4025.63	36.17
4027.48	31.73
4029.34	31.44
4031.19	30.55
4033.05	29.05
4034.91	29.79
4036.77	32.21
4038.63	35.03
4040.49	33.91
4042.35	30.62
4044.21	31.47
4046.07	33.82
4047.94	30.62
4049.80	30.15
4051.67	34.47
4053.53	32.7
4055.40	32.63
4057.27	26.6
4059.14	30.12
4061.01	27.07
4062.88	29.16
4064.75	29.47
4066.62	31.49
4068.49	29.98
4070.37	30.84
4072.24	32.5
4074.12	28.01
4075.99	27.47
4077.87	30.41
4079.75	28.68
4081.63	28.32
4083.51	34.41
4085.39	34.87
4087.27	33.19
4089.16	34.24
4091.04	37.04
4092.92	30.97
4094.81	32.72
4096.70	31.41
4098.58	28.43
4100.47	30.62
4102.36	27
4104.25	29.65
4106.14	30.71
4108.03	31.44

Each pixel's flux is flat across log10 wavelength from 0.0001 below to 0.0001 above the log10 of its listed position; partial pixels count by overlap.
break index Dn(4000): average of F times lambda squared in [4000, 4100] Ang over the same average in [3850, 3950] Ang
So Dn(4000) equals 1.9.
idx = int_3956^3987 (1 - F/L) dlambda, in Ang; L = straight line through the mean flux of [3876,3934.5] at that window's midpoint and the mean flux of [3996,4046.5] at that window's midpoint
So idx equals 7.5 Ang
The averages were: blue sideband 18.8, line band 20.1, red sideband 32.1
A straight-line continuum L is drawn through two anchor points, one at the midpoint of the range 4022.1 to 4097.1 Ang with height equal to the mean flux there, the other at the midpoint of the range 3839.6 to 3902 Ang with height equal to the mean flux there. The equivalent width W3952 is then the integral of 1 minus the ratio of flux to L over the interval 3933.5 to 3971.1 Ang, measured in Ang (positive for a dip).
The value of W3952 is 9.6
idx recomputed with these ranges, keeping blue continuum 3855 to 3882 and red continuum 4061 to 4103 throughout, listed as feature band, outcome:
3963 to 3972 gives 3.80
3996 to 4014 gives -4.15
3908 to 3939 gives 2.84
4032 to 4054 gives -3.01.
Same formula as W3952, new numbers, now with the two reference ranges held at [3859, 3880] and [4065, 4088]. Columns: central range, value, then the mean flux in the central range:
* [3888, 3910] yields -3.1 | 20.6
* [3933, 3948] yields 4.4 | 14.9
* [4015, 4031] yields -3.8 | 33.3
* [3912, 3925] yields -1.8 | 22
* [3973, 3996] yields -2.3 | 26.7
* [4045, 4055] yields -1.2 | 32.4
